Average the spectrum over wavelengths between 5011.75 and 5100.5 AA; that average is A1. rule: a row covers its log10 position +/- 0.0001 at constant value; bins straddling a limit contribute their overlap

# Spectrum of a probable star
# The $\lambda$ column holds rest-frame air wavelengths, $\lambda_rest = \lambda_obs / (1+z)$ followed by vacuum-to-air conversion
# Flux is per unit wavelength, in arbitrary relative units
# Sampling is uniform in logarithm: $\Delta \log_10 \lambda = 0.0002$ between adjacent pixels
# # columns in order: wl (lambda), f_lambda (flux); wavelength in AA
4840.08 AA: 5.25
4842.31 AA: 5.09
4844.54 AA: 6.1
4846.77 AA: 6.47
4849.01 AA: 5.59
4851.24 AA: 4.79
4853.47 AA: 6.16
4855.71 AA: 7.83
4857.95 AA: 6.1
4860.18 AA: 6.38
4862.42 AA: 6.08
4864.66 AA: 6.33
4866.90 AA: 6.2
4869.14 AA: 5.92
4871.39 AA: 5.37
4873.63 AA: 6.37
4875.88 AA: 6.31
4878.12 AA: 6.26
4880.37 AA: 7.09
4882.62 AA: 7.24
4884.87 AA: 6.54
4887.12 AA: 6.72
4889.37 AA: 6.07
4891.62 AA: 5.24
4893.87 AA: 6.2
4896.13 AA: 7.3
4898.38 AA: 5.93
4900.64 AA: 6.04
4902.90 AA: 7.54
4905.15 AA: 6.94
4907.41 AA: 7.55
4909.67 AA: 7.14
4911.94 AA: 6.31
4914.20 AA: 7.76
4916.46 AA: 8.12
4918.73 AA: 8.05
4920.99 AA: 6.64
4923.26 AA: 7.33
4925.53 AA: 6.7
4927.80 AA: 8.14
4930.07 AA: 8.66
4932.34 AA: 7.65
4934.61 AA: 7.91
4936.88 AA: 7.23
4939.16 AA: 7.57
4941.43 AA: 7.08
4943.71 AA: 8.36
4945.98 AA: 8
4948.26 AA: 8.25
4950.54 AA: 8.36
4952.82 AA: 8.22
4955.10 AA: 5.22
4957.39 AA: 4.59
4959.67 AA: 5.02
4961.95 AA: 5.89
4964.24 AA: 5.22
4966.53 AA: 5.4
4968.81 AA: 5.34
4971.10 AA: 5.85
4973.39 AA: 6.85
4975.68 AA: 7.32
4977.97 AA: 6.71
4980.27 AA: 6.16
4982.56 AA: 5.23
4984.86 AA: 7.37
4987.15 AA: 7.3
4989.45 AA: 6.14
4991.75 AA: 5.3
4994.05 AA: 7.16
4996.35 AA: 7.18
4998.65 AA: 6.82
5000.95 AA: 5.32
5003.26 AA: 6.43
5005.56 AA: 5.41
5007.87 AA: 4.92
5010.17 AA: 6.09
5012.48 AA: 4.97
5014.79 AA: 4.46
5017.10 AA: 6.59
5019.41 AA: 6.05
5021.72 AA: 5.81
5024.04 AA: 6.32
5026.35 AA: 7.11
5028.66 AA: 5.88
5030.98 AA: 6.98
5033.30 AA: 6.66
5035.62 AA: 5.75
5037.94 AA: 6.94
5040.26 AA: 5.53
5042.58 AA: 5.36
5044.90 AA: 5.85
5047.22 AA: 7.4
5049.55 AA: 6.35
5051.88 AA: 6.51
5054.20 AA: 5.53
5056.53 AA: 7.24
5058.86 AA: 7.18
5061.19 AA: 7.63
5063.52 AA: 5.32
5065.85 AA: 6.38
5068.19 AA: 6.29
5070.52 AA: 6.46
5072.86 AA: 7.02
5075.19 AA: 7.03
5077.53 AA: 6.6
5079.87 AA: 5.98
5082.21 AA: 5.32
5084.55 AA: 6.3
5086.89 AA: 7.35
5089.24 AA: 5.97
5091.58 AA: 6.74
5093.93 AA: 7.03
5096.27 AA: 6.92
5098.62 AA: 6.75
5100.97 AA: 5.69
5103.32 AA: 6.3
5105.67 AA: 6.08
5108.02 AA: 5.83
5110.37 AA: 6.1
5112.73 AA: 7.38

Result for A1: 6.36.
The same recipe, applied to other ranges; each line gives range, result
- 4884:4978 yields 6.88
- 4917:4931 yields 7.59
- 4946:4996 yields 6.38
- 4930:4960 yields 7.31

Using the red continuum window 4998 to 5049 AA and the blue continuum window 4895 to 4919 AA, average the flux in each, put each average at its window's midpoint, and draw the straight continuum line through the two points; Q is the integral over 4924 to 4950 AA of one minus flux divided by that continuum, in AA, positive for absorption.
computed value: -3.6 AA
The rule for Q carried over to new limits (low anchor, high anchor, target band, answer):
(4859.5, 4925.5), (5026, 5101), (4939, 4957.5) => -2.3 AA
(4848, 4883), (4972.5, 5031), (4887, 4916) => -2.2 AA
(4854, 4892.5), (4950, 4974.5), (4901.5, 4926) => -4.4 AA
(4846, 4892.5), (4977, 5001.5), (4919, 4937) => -3.5 AA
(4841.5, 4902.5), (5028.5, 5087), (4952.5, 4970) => 2.3 AA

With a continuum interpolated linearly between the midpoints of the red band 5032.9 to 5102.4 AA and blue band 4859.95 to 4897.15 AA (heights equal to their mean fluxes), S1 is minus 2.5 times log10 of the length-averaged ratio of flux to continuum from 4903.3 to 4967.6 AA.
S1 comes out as -0.12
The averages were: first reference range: 6.33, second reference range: 6.43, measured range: 7.12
